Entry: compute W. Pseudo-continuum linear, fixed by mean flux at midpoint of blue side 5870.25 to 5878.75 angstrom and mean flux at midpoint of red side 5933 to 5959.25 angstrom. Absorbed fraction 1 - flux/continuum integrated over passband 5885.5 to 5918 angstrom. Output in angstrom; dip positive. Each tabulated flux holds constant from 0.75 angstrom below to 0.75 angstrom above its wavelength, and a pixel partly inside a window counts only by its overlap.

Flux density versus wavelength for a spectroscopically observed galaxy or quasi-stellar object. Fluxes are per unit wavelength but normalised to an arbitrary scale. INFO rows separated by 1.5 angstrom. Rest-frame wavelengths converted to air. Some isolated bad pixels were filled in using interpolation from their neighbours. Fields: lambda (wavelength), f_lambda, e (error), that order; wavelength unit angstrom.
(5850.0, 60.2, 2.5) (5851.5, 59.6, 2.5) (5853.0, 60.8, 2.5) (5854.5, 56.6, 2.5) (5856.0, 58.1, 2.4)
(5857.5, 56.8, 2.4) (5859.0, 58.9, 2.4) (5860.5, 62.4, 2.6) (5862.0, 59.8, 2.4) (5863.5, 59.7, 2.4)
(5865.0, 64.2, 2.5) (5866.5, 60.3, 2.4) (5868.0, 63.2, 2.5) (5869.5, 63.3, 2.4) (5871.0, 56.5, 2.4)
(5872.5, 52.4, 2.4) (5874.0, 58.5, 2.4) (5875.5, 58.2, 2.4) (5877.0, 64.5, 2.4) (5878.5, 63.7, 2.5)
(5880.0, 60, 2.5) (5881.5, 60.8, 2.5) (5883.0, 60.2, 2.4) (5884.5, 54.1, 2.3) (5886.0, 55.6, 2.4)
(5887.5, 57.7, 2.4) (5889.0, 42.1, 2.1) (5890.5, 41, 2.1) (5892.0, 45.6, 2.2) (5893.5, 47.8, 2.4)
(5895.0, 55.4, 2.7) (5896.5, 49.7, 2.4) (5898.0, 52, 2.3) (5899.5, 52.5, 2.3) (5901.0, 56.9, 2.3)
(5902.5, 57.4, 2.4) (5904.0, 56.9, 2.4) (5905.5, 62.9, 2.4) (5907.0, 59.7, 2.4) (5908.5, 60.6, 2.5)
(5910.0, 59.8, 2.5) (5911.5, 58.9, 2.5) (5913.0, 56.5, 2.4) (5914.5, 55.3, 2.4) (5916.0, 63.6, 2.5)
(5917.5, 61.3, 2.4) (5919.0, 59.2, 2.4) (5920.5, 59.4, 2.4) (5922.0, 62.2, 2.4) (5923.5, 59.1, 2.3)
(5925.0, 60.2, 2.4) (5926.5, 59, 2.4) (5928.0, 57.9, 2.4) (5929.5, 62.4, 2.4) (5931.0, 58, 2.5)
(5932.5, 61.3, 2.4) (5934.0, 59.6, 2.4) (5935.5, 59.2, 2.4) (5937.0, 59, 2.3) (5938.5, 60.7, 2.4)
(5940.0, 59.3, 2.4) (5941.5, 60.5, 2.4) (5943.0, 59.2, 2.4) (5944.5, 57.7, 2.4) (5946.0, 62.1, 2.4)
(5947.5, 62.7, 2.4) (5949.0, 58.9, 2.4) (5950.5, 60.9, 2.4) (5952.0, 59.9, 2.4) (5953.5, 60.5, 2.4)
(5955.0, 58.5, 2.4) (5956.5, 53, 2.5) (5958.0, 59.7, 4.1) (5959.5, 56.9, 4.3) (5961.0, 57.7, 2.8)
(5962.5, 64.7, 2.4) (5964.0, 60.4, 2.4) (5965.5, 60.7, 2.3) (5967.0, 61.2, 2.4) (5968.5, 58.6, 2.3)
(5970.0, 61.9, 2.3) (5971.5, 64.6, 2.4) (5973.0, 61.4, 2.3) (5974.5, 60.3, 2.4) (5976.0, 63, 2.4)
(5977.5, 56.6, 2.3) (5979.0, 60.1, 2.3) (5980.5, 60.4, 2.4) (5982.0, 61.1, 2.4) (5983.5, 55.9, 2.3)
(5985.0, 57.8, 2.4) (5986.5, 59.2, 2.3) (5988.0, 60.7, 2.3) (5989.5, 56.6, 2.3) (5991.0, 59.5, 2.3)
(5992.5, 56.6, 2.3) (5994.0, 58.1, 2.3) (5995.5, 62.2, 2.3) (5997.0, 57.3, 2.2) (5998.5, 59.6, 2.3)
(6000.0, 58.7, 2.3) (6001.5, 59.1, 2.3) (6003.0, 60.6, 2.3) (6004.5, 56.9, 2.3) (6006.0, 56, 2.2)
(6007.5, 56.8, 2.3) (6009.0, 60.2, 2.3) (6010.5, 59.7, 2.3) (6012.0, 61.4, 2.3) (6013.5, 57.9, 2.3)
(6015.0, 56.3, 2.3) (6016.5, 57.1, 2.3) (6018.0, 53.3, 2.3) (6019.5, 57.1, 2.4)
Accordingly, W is 2.2 angstrom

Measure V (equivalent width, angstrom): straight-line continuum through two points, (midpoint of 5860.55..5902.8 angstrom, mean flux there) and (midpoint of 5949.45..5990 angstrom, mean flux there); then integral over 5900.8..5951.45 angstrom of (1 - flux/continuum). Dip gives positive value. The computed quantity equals -1.46 angstrom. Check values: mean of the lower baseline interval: 56.3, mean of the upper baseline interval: 59.7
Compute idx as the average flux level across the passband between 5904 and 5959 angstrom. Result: 59.6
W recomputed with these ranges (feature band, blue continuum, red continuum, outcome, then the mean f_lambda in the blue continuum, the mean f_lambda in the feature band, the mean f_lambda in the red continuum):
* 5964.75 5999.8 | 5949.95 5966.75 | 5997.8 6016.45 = -0.4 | 59.4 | 59.7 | 58.5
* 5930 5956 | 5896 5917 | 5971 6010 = -0.7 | 57.5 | 59.8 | 59.2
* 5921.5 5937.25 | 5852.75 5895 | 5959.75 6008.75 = -0.4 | 57.2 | 59.8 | 59.5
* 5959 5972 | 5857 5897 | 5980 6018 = -0.6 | 56.8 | 60.7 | 58.5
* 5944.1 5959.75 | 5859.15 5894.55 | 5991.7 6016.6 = -0.4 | 57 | 59.3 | 58.5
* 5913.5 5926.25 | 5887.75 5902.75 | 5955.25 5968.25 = -1.5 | 50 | 59.9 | 59.2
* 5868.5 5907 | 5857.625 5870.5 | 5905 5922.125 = 3.2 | 61.2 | 55.6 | 59.8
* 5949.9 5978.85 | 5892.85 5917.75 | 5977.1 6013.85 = -0.9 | 56.8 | 60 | 58.8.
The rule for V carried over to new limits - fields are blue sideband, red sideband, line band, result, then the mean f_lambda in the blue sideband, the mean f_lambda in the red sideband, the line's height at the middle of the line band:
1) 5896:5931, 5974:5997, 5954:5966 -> 0.0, 58.5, 59.1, 58.9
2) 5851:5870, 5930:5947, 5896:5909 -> 0.7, 60.3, 59.8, 60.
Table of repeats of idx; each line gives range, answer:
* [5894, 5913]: 56.8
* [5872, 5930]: 56.9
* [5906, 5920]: 59.5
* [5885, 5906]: 52.3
